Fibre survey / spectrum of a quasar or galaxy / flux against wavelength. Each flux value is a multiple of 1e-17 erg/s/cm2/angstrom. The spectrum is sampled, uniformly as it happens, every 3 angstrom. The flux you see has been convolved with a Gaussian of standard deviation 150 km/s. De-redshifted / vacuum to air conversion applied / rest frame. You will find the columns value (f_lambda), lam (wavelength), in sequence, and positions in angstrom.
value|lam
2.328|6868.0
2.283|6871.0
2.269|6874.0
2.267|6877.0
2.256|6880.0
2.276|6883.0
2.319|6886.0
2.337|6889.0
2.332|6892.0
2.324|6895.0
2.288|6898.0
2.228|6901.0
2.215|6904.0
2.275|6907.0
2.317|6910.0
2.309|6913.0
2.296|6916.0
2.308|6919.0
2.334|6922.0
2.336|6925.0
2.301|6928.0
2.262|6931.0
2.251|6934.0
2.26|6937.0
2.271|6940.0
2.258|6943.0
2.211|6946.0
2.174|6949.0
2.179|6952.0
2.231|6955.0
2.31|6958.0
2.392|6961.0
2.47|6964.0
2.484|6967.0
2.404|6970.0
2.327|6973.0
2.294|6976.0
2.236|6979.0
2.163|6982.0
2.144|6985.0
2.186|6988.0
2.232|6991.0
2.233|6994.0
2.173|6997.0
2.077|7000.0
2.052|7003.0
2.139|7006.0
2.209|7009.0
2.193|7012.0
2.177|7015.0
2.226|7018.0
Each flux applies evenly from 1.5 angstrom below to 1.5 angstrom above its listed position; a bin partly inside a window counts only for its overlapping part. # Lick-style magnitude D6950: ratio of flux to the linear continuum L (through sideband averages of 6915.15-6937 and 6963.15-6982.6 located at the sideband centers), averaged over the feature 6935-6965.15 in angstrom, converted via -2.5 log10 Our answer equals 0.02 mag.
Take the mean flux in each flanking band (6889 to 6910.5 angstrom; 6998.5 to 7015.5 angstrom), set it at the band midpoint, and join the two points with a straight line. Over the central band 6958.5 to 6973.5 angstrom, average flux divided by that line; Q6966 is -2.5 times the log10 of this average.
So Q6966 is -0.10 mag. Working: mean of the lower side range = 2.28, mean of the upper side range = 2.14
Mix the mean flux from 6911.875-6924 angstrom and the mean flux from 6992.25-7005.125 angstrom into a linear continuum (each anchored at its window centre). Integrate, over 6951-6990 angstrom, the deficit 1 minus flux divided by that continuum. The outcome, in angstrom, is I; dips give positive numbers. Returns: -1.7 angstrom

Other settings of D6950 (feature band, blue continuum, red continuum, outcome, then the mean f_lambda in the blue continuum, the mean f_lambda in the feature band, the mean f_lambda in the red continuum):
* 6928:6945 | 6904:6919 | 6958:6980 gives 0.03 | 2.29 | 2.26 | 2.37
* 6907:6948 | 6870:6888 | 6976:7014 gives -0.02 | 2.28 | 2.28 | 2.17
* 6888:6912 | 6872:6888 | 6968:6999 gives -0.01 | 2.28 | 2.29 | 2.24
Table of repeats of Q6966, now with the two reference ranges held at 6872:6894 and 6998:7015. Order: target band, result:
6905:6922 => -0.02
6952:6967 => -0.07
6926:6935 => -0.02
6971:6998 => -0.03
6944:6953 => 0.01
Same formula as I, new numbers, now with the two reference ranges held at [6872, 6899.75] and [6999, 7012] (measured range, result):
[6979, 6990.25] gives -0.1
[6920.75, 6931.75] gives -0.4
